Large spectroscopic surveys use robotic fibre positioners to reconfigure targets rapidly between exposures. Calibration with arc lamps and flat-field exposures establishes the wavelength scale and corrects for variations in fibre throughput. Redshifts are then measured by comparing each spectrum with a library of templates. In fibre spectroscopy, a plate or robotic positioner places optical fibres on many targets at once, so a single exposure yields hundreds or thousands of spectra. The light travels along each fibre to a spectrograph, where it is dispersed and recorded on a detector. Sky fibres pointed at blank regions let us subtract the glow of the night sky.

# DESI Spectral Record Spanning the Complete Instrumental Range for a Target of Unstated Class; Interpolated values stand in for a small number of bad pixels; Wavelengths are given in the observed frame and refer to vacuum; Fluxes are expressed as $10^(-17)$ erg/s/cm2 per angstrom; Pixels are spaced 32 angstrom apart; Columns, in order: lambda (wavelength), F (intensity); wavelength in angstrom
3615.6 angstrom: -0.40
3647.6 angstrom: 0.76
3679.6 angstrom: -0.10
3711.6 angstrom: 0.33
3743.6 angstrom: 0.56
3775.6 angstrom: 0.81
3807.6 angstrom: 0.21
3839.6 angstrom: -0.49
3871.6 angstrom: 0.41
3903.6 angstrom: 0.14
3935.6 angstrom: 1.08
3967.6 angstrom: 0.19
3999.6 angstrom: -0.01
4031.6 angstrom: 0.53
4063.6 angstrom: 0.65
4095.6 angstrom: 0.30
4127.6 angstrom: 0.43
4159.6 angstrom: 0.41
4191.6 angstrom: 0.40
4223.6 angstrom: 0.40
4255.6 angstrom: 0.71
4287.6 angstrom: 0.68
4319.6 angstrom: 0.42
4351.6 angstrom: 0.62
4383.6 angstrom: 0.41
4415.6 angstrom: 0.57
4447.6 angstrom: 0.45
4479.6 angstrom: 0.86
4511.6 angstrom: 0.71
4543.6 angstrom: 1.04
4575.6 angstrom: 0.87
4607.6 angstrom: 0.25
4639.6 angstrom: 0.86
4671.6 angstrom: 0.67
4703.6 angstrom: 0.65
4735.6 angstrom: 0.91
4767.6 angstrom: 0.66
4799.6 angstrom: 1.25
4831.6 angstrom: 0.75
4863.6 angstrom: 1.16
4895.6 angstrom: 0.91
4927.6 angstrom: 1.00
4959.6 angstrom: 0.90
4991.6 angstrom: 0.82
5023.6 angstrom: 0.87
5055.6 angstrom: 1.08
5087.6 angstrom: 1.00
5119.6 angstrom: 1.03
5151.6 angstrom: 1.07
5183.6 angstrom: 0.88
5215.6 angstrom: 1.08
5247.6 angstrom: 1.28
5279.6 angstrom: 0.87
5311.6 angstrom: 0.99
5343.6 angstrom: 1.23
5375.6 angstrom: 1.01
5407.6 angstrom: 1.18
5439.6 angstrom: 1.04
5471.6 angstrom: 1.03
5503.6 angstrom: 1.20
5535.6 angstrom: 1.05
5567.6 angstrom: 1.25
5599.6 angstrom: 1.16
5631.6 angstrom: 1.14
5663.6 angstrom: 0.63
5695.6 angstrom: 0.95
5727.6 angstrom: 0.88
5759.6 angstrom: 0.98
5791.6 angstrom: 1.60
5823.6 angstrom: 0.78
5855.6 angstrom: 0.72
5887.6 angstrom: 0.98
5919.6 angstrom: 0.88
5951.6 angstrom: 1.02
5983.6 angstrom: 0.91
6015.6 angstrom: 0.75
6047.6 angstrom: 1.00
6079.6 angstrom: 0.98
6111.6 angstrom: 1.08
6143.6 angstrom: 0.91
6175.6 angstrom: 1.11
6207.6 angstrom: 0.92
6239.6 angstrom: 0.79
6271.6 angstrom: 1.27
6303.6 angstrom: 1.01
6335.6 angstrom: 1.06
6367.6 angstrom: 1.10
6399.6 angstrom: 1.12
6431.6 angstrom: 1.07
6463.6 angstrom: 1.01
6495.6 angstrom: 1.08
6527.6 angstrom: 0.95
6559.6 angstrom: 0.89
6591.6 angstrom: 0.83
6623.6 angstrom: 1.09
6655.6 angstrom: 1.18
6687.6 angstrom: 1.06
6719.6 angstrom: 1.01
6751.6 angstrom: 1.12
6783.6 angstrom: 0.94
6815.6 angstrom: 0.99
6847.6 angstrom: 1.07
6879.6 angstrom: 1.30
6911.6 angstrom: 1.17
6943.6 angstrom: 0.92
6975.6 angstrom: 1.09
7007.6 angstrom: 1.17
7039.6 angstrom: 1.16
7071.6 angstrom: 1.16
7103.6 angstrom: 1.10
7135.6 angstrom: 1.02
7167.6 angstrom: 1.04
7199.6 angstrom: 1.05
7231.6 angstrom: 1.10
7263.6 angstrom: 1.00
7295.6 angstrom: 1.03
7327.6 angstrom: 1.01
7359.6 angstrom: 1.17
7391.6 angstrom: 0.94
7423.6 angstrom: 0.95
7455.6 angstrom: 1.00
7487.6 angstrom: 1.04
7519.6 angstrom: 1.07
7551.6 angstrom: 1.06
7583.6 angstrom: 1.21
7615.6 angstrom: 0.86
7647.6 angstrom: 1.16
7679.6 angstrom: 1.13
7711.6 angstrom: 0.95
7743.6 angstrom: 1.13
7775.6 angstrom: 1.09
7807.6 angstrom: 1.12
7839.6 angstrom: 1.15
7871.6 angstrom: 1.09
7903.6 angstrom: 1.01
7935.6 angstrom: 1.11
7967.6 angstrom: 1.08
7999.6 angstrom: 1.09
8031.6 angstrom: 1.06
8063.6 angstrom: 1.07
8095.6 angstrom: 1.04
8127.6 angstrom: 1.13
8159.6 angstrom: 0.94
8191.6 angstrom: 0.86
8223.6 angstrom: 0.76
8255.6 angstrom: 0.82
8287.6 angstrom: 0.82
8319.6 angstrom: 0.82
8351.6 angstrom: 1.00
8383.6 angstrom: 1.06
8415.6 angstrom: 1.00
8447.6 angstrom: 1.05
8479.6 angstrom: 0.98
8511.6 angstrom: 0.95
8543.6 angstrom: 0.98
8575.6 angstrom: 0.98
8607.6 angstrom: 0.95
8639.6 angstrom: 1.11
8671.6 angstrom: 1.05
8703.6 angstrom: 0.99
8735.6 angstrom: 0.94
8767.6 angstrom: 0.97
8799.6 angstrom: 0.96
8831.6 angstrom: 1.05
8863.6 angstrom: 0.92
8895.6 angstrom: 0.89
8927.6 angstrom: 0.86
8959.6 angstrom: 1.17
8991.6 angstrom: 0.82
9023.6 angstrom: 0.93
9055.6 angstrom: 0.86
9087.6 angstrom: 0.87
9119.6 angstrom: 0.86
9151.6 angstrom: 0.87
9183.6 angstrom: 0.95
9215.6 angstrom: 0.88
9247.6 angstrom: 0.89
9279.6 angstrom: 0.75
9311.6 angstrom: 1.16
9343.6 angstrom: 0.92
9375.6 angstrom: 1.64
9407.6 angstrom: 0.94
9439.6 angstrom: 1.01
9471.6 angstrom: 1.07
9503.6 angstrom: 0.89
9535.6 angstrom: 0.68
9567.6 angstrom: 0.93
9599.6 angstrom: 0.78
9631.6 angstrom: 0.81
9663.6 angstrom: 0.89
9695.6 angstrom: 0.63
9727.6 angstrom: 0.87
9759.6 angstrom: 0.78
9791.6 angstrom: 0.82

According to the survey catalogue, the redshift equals 0.17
